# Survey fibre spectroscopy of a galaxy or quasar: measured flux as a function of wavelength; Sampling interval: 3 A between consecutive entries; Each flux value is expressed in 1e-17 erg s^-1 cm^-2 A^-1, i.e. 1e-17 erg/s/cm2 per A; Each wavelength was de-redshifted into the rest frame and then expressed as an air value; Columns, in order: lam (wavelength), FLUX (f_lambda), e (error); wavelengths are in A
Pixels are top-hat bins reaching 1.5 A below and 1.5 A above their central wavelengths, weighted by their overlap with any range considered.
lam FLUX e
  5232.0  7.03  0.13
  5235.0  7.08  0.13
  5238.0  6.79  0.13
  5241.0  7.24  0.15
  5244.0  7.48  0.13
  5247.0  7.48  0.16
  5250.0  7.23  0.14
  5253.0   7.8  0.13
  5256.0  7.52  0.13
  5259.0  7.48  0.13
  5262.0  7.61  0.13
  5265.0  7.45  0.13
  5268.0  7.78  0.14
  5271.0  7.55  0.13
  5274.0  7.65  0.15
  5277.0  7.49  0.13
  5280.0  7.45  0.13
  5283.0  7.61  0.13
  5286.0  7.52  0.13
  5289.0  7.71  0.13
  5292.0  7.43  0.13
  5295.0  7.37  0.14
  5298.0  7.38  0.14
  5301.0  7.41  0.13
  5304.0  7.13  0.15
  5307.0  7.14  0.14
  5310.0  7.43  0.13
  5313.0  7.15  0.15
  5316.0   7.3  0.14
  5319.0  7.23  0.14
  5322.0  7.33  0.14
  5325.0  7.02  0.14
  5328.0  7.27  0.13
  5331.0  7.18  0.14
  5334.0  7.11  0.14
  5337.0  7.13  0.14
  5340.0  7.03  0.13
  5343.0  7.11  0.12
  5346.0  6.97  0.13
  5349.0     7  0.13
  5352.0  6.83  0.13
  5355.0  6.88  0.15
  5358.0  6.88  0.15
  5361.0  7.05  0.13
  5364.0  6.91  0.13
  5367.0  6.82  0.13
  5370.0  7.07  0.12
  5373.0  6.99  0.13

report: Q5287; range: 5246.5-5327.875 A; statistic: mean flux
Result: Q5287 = 7.43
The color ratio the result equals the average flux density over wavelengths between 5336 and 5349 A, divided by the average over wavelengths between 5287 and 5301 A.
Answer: 0.94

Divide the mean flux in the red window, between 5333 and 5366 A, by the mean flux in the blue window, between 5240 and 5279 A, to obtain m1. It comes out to 0.93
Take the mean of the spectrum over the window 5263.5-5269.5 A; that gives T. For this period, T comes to 7.61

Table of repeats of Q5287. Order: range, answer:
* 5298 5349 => 7.18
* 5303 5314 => 7.22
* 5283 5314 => 7.38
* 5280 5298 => 7.51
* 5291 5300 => 7.39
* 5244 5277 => 7.55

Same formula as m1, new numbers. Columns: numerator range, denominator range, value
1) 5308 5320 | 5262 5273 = 0.96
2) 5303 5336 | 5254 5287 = 0.95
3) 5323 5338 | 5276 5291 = 0.95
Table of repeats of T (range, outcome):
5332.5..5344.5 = 7.09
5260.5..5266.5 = 7.53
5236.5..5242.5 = 7.02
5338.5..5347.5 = 7.04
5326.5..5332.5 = 7.22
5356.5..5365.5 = 6.95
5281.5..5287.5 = 7.57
